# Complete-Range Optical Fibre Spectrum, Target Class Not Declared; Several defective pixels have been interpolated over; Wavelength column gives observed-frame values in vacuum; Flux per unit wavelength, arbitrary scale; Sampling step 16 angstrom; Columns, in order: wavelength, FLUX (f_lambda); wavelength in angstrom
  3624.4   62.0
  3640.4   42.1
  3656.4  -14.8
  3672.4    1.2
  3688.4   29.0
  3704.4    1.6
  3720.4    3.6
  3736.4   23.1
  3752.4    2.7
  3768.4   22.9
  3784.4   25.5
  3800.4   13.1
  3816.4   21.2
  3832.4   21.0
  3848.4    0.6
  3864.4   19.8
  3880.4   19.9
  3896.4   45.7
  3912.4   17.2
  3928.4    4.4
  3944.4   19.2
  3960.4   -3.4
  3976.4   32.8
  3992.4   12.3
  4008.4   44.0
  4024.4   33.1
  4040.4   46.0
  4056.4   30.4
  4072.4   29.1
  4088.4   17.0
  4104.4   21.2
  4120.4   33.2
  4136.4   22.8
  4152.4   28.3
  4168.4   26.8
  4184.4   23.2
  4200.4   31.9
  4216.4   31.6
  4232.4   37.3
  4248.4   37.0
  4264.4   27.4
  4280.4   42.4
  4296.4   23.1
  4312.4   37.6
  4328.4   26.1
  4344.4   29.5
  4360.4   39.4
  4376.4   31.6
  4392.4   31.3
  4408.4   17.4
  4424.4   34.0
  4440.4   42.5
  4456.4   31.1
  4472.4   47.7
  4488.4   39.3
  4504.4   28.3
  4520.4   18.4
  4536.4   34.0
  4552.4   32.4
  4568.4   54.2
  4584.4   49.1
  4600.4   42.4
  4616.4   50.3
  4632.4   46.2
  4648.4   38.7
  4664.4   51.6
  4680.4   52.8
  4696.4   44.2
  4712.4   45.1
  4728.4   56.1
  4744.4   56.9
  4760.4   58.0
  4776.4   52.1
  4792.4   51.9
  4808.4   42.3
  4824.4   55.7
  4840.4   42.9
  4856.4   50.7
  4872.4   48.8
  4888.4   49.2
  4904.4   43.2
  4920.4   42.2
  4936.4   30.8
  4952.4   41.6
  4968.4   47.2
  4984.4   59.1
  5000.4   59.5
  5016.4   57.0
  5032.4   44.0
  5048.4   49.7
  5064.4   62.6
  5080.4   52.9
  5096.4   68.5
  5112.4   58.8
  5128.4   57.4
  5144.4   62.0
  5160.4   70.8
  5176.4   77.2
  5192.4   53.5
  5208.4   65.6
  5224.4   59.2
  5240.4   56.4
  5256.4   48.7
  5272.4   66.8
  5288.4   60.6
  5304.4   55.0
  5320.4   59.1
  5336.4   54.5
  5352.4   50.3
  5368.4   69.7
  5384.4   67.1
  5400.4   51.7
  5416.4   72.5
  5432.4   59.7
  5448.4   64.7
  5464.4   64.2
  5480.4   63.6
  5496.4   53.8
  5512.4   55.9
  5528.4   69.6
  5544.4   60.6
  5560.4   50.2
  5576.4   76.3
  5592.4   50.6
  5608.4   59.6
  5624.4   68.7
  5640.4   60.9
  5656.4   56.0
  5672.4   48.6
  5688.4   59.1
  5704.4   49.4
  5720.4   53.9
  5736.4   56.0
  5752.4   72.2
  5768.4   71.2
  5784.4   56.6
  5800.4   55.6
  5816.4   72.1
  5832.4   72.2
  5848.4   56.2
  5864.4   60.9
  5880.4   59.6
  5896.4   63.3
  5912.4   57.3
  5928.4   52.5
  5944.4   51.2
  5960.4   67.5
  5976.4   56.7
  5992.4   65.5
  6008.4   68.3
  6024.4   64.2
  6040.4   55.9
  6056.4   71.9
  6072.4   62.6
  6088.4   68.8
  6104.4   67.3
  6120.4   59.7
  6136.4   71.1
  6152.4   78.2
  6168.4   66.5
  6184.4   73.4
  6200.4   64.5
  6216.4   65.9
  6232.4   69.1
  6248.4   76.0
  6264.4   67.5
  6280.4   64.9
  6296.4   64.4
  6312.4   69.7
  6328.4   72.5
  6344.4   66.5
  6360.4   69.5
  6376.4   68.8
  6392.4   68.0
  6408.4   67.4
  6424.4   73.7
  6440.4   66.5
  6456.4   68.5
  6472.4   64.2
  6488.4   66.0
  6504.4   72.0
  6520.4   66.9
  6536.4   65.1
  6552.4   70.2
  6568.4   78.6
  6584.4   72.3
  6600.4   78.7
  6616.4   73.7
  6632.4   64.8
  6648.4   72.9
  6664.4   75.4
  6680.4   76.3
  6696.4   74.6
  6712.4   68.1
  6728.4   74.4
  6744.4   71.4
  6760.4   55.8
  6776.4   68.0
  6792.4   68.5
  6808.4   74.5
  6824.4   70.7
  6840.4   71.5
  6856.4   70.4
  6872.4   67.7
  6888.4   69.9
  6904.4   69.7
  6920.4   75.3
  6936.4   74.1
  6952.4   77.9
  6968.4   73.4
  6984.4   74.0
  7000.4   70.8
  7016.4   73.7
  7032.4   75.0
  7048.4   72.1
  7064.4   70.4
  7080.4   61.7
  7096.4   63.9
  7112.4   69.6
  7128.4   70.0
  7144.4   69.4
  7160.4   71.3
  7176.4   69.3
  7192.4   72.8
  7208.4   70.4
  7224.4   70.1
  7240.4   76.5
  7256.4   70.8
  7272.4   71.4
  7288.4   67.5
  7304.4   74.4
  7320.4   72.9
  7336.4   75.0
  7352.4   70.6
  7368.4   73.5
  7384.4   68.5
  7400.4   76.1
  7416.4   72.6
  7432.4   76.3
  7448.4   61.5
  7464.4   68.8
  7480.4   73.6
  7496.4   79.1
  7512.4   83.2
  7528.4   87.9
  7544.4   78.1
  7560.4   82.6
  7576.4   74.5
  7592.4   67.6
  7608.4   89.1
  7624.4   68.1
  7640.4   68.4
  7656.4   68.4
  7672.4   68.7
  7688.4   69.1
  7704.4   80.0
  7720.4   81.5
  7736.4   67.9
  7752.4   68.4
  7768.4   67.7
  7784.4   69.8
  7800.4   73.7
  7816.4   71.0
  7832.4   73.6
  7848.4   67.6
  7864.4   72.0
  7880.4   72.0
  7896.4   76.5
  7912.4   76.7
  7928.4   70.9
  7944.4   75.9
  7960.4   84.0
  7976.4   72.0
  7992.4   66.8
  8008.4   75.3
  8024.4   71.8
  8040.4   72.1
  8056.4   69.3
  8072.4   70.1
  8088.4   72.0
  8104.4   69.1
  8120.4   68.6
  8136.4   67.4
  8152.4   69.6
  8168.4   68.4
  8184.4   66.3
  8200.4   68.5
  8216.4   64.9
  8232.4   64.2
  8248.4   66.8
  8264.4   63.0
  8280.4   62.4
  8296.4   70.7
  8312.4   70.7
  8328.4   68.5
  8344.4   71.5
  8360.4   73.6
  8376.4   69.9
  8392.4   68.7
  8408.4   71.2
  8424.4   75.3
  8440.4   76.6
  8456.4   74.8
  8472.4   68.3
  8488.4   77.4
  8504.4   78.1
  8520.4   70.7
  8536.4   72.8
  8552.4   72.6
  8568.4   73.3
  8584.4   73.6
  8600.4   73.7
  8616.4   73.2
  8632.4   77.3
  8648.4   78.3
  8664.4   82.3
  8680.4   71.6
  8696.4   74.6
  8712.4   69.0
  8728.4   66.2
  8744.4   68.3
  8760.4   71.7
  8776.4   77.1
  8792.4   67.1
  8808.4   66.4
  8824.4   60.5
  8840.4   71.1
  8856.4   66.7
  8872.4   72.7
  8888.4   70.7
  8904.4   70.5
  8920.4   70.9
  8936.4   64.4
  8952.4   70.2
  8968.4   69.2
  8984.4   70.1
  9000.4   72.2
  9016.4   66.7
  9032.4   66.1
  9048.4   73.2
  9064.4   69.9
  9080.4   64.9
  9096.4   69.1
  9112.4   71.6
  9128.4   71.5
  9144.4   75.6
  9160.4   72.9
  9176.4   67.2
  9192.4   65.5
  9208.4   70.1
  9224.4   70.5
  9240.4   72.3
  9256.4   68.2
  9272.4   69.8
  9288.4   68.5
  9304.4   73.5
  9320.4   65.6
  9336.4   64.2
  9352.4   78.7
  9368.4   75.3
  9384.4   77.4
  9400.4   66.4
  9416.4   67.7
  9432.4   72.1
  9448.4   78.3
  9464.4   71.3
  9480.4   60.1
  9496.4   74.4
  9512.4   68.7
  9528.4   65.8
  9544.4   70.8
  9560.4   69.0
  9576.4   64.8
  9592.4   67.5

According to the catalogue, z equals 0.147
